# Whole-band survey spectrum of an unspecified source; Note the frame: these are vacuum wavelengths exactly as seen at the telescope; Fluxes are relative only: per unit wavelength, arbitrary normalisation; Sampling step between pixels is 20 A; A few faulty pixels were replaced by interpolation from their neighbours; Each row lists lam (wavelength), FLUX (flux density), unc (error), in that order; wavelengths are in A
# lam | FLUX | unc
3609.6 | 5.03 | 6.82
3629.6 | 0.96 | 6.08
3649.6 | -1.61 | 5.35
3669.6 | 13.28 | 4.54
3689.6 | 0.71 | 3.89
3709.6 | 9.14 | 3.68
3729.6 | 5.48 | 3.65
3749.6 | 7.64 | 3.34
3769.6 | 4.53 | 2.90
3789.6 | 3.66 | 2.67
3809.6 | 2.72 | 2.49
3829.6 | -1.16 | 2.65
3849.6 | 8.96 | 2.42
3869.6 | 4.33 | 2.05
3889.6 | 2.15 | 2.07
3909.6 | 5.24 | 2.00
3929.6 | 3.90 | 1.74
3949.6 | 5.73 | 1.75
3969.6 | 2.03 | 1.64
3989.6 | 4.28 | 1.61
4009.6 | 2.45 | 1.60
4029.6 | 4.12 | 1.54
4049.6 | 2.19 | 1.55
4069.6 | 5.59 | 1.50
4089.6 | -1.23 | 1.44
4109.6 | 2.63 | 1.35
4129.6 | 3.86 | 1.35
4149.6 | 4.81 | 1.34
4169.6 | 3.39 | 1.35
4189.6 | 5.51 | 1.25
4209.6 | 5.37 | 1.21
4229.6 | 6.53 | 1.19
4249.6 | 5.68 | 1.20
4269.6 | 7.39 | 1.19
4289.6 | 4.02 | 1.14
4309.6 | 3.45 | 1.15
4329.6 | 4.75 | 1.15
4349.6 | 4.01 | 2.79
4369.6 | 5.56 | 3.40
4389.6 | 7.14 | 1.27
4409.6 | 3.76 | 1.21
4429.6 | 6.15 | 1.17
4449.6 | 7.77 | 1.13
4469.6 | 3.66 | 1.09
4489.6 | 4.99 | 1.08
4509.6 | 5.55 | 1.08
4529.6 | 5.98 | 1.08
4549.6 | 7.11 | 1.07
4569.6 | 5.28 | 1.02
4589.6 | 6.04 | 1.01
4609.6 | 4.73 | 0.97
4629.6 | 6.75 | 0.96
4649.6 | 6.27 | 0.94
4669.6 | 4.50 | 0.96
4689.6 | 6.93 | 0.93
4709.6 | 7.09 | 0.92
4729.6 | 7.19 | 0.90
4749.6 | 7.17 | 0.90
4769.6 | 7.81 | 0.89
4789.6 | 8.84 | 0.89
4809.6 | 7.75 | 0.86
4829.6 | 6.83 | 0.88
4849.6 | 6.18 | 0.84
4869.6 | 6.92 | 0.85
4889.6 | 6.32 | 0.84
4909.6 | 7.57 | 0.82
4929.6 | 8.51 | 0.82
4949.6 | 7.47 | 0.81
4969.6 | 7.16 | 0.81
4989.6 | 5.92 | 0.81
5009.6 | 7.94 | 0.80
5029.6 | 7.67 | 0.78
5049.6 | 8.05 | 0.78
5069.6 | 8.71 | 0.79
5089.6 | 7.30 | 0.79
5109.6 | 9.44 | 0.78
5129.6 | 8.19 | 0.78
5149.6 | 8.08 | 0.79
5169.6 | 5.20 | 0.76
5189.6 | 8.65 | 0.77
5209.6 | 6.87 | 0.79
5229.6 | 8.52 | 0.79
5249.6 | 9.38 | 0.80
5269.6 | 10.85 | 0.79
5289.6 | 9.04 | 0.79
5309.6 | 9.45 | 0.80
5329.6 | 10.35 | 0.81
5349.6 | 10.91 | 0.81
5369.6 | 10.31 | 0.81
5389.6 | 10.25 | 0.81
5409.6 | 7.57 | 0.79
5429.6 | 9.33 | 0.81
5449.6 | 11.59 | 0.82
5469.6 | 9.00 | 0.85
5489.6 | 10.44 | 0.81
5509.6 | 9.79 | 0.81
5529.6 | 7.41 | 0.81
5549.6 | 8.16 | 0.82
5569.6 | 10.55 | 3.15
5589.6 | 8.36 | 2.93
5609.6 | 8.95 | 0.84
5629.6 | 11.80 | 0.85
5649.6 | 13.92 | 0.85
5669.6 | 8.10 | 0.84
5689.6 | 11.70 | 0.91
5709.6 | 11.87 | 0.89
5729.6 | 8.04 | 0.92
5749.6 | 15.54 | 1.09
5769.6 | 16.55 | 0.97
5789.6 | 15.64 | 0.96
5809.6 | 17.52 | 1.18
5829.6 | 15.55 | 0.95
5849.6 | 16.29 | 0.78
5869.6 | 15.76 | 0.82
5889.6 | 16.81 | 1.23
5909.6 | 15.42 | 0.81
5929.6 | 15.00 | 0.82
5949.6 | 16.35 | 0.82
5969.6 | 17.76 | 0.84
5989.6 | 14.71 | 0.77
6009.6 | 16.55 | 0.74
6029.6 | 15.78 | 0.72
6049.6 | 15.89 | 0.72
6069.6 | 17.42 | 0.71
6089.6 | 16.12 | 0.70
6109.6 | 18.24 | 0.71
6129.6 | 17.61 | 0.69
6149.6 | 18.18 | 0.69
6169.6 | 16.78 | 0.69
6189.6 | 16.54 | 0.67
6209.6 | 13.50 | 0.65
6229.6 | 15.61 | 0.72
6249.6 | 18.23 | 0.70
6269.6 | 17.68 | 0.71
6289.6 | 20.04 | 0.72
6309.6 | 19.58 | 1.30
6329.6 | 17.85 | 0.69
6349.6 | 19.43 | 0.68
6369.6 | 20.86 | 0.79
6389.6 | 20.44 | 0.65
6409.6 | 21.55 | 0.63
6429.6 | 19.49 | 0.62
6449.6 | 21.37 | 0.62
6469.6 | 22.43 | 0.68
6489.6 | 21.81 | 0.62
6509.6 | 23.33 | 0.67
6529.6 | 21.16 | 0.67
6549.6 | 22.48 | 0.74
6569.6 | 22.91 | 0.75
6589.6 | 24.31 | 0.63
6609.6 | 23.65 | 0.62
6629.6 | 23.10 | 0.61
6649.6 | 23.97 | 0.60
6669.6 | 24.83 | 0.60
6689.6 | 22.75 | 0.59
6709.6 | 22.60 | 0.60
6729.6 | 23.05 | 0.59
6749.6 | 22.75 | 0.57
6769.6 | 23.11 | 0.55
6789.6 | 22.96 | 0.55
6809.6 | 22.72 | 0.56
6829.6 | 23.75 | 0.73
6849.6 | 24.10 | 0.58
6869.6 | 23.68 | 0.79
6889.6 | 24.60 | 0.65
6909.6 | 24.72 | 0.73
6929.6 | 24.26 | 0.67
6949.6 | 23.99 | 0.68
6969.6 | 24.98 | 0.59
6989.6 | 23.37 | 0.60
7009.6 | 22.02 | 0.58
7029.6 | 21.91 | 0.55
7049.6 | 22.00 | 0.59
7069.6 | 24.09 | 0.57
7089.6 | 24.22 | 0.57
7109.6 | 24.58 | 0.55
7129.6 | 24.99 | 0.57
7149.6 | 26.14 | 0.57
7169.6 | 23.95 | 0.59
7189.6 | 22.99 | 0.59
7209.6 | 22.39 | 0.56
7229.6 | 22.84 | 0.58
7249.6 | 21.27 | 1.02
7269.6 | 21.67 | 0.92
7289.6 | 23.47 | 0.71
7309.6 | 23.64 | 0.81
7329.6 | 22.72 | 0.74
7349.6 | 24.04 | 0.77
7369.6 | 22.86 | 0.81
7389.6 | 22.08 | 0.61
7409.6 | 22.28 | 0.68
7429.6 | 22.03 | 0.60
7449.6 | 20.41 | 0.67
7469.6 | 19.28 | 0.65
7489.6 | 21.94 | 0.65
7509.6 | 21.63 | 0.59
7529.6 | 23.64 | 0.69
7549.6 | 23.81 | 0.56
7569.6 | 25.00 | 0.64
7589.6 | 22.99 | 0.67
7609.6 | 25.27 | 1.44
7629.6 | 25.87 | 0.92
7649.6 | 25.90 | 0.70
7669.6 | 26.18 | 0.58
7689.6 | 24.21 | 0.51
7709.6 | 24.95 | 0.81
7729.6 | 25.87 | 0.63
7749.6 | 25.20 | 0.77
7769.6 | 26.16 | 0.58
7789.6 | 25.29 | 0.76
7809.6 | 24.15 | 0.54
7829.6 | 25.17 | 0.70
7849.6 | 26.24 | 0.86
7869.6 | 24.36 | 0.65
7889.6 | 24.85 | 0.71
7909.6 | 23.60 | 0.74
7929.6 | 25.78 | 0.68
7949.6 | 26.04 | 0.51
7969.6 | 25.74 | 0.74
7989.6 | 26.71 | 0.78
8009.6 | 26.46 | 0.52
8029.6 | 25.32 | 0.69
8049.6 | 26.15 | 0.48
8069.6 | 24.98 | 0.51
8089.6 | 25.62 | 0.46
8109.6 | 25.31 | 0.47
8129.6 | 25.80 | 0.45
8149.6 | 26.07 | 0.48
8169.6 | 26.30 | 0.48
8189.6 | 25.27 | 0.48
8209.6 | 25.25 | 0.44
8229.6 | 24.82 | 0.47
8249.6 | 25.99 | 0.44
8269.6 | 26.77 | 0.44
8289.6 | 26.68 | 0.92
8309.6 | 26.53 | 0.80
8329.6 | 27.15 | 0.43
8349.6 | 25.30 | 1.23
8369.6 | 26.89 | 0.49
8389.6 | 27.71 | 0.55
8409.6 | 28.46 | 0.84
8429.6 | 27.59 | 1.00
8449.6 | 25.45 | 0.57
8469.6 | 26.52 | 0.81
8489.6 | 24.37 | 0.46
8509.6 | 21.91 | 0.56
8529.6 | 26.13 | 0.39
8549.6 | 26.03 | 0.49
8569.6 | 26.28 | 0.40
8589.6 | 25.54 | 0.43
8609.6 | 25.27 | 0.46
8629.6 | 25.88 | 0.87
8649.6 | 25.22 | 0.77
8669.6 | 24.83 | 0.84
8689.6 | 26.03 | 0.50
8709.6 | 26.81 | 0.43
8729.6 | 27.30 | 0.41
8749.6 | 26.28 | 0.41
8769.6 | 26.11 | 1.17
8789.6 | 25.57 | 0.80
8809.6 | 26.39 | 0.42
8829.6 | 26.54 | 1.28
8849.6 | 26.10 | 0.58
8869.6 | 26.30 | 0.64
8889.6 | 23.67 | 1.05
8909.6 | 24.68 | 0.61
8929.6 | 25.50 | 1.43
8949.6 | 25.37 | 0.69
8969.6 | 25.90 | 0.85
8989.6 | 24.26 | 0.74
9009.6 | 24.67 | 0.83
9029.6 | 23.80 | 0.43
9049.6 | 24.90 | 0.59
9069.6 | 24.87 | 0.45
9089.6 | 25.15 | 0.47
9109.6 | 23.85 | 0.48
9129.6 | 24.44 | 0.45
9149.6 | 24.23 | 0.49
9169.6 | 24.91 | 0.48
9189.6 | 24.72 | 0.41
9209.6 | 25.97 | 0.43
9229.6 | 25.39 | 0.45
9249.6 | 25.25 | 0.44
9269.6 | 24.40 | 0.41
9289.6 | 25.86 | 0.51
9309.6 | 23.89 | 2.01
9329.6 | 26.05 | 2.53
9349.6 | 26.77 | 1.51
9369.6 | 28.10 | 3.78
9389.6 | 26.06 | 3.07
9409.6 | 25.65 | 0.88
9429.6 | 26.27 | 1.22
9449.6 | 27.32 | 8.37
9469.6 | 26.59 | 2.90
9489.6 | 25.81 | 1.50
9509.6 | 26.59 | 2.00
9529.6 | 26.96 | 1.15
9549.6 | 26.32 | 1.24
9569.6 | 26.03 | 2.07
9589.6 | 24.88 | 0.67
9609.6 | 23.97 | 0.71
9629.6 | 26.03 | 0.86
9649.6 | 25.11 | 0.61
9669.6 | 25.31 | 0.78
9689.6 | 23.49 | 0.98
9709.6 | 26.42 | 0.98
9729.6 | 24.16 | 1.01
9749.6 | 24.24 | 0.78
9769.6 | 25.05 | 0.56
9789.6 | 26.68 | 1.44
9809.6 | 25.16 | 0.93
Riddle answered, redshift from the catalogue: 0.44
